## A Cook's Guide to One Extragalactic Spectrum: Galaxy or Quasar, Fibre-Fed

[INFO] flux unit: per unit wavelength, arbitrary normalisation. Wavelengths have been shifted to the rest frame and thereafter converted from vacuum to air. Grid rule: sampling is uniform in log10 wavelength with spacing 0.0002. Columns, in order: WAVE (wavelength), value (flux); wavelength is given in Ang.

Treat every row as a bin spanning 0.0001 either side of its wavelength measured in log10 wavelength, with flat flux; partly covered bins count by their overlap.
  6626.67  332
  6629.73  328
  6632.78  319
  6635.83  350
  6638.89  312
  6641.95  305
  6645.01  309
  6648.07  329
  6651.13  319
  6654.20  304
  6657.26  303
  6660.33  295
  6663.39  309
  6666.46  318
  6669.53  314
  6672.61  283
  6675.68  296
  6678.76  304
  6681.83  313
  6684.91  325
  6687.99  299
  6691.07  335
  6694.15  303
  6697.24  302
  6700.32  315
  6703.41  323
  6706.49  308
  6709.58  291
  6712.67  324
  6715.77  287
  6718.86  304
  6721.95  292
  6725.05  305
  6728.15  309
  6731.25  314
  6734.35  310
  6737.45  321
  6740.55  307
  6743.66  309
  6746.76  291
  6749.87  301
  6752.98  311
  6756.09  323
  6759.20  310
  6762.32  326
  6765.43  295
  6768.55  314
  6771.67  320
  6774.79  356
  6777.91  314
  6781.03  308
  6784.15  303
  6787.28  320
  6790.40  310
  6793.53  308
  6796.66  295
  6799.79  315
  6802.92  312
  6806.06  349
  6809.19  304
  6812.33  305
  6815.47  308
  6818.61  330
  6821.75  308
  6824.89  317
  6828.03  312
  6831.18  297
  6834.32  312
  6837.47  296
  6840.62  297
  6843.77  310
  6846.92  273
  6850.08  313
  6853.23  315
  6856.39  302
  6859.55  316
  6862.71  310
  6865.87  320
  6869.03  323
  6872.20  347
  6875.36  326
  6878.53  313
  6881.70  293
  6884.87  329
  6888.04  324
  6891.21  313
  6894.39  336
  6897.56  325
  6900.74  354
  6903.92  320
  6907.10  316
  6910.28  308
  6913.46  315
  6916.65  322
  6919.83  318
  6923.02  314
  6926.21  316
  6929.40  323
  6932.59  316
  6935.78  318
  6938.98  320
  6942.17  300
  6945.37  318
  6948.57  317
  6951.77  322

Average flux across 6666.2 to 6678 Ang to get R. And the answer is 301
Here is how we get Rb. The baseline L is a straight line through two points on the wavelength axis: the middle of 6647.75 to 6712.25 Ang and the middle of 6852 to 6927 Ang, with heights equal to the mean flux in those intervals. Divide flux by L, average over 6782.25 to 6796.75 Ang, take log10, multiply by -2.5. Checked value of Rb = 0.021 mag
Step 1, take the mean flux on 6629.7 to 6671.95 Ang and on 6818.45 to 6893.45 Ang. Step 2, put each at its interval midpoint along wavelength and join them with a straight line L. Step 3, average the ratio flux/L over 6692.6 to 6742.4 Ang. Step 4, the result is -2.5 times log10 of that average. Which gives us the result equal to 0.02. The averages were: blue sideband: 314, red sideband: 312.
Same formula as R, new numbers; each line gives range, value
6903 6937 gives 317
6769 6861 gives 311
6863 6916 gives 322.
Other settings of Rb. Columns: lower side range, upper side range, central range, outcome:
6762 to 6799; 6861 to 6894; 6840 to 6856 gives 0.06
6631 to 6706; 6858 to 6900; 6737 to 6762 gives 0.02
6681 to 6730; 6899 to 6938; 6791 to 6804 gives 0.02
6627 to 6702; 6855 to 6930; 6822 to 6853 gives 0.05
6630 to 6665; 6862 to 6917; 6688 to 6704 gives 0.01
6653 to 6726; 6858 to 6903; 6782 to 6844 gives 0.02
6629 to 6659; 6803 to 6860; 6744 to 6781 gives -0.01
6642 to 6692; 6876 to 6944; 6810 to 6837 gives 0.02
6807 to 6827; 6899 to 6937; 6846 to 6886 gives 0.01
